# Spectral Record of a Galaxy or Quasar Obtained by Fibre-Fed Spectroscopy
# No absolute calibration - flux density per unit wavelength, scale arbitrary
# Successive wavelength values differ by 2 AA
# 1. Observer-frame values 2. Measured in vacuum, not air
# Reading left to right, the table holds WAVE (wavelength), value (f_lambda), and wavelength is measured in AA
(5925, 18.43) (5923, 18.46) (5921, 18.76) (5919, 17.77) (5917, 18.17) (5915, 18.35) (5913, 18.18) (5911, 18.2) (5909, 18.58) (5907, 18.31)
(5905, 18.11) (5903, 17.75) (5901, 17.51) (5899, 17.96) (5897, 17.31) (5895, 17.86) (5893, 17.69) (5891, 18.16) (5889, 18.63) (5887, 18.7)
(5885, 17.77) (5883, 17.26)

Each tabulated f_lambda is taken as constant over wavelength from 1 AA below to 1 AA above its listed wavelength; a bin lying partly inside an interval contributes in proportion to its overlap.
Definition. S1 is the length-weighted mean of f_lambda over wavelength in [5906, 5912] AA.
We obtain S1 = 18.4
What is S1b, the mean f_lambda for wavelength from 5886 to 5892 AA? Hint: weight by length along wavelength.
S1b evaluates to 18.5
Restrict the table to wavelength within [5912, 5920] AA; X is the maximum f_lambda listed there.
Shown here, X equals 18.35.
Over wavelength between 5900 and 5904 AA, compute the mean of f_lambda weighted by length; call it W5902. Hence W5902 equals 17.6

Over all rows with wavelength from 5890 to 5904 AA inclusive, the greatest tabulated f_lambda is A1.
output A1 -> 18.16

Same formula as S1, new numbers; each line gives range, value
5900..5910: 18.1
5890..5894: 17.9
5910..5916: 18.2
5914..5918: 18.3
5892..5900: 17.7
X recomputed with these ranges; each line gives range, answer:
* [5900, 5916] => 18.58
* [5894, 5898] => 17.86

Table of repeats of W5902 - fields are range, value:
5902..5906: 17.9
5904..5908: 18.2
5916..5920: 18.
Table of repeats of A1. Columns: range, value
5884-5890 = 18.7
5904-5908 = 18.31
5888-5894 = 18.63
